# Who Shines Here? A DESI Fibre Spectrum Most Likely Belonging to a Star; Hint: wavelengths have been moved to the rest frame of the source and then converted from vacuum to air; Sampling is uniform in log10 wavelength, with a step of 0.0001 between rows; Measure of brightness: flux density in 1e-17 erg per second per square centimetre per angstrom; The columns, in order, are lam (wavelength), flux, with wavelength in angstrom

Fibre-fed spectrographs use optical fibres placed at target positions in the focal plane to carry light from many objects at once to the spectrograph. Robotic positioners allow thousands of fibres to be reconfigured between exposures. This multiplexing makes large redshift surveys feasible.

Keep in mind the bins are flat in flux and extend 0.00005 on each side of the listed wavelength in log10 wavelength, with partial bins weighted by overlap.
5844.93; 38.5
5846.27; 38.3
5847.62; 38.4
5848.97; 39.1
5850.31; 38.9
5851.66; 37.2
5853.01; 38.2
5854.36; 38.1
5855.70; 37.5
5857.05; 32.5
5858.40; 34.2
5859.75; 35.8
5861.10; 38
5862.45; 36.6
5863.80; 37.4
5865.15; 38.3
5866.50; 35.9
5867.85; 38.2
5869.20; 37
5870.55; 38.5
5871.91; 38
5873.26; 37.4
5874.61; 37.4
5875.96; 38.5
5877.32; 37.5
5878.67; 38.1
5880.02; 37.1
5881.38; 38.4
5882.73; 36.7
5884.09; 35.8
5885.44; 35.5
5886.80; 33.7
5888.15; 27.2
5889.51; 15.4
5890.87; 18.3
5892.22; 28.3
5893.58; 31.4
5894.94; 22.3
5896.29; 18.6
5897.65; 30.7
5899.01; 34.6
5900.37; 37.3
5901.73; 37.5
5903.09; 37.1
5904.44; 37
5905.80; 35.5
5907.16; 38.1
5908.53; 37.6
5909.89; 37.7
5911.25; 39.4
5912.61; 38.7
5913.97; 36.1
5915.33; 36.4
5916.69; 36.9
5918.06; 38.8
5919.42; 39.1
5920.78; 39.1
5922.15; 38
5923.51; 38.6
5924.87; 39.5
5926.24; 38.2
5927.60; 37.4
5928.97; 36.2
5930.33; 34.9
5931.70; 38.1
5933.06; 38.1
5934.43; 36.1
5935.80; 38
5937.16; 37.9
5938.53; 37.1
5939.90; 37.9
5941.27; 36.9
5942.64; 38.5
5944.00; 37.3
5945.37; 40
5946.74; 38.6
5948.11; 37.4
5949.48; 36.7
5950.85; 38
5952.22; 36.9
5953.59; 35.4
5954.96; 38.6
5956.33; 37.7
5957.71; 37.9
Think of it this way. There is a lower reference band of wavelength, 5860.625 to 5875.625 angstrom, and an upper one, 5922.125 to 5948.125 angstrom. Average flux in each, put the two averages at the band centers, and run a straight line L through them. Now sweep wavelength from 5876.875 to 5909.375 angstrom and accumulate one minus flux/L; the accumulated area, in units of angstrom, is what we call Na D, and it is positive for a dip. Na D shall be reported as 4.4 angstrom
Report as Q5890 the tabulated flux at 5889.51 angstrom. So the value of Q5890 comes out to 15.4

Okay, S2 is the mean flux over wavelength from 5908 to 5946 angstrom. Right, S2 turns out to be 37.8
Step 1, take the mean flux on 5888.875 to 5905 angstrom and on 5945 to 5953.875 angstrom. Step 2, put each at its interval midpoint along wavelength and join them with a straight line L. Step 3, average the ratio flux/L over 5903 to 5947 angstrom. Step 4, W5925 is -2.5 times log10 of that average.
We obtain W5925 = -0.13 mag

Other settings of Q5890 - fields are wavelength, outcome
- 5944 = 37.3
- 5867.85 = 38.2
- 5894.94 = 22.3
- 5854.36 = 38.1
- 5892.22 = 28.3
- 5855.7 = 37.5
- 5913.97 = 36.1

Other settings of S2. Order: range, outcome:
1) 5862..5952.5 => 35.8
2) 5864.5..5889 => 36.5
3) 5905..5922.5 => 37.8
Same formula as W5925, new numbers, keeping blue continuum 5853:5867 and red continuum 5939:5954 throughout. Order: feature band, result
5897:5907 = 0.04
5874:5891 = 0.10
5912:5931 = -0.01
